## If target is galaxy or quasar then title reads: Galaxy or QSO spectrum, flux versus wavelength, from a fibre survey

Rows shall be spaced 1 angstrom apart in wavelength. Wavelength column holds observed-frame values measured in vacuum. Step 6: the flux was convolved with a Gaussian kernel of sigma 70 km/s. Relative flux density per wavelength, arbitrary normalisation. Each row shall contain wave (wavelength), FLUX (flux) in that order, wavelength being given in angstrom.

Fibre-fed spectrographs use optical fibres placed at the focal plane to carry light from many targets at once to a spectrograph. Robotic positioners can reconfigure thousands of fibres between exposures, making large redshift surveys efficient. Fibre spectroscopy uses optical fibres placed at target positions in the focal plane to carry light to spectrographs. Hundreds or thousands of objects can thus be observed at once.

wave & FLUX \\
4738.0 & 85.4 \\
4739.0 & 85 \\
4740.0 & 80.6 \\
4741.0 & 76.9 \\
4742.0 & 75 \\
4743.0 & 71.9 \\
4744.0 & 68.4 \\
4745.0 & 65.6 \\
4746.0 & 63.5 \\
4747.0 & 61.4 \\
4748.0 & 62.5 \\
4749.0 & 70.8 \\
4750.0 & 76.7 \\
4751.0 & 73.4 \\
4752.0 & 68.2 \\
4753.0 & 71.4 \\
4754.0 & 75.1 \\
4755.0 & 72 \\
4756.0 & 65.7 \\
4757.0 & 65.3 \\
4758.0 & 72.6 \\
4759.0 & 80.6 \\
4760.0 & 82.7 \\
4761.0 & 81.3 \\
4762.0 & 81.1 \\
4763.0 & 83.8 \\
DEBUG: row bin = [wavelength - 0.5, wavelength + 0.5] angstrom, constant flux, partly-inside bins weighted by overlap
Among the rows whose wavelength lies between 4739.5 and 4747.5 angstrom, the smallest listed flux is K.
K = 61.4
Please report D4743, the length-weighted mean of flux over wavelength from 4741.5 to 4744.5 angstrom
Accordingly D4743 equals 71.8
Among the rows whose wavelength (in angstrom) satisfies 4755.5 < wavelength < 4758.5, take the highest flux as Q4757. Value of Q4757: 72.6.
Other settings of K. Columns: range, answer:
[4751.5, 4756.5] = 65.7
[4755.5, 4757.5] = 65.3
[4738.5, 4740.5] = 80.6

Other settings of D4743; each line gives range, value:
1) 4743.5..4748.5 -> 64.3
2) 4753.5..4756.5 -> 70.9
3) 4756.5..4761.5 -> 76.5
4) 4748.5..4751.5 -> 73.6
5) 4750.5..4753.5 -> 71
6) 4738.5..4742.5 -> 79.4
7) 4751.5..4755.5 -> 71.7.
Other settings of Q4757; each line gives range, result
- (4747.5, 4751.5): 76.7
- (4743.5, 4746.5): 68.4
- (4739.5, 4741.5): 80.6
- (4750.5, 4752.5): 73.4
